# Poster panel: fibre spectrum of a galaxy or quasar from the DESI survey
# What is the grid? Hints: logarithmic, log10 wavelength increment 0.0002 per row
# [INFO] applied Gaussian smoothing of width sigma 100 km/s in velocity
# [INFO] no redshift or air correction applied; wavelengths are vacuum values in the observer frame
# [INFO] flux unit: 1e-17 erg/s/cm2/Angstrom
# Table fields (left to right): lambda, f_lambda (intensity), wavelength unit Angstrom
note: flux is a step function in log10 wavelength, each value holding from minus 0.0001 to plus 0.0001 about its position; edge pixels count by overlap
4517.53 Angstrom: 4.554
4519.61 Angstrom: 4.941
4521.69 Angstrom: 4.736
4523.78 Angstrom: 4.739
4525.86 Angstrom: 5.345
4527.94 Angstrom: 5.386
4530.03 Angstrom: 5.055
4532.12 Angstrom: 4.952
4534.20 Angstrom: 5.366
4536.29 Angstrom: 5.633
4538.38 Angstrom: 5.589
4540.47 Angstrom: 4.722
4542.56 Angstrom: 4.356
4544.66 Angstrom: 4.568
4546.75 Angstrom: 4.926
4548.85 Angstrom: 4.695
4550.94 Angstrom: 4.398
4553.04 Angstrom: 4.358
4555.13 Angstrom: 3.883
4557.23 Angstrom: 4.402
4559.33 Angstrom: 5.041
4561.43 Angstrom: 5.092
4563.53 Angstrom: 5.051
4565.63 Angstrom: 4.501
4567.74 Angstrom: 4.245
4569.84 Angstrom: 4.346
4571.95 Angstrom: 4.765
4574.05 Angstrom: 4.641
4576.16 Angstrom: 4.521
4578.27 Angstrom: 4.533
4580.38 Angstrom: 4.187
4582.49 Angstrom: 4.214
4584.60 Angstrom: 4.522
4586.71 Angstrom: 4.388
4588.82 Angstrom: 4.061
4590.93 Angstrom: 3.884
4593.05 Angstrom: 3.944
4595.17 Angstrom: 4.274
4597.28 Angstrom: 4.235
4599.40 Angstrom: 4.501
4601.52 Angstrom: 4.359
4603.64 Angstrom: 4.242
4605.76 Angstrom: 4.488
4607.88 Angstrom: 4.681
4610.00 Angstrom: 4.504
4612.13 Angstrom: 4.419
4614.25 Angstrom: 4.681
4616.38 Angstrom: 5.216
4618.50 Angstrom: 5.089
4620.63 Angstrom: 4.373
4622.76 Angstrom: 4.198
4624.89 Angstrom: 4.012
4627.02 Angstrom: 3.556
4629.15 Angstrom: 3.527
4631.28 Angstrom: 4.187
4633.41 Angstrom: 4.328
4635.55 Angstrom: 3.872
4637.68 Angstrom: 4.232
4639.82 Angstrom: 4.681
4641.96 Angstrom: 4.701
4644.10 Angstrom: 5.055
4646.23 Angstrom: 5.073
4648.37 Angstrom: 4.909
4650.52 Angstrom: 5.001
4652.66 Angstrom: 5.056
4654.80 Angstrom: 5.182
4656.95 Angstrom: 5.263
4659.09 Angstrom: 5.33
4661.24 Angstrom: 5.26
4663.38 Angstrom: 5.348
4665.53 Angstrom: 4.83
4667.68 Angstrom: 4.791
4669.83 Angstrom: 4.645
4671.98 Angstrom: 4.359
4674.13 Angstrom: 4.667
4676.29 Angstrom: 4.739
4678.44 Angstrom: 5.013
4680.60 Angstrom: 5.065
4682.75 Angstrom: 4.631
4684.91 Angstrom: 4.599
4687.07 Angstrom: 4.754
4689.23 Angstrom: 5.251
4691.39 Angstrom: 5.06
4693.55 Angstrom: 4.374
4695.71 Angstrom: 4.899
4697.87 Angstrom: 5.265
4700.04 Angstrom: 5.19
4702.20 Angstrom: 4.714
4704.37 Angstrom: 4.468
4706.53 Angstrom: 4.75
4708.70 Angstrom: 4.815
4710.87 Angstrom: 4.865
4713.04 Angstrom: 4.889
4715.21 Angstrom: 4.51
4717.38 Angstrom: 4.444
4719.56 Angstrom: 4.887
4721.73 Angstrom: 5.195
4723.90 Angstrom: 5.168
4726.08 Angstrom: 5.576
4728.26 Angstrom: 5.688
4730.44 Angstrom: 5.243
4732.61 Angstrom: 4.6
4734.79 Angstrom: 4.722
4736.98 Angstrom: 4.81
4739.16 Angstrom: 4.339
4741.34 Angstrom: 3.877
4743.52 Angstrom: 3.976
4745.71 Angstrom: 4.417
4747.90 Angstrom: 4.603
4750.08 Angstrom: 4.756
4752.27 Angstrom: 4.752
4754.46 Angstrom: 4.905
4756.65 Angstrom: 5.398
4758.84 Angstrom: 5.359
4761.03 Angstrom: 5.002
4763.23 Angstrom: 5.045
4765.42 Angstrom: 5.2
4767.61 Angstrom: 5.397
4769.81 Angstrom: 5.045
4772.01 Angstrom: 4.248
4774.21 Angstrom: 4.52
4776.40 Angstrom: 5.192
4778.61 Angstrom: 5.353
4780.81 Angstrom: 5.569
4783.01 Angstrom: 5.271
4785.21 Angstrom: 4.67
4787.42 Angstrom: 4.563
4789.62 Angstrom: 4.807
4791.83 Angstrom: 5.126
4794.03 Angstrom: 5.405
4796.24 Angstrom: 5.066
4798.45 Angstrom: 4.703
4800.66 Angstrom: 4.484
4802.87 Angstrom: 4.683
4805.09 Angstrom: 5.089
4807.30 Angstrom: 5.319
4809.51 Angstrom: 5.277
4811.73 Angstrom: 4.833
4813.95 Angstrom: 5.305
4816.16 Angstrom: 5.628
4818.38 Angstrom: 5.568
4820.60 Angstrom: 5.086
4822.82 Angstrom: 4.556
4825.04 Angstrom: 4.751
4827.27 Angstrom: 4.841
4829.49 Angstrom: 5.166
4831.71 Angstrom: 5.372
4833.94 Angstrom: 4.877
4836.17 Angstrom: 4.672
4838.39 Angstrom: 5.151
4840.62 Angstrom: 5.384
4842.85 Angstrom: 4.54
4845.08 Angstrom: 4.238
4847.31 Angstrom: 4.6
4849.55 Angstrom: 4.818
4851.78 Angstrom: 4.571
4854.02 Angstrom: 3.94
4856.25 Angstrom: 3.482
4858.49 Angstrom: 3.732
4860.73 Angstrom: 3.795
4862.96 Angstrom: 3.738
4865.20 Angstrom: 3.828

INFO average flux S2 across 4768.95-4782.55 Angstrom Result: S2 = 5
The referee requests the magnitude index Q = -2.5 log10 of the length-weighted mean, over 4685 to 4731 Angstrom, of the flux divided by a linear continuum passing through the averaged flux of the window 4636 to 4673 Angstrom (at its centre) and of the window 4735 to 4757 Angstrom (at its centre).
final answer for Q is -0.054 mag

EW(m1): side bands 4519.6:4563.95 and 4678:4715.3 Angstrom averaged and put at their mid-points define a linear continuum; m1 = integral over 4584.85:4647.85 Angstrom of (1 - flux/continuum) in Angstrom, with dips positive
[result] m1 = 6.22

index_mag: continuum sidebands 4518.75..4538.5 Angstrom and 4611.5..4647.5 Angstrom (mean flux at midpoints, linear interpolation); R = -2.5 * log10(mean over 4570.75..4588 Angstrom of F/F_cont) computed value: 0.08 mag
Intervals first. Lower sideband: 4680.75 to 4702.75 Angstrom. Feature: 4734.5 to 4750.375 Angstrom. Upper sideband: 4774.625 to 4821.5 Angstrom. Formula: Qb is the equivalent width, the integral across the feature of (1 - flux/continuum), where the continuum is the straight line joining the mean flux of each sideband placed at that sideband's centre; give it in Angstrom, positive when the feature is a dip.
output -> 1.83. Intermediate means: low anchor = 4.89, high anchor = 5.09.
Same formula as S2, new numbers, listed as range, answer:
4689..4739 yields 4.91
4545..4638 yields 4.4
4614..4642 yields 4.31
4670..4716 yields 4.8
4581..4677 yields 4.55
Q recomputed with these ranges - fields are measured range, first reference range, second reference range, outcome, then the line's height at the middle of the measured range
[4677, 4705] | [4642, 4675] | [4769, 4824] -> 0.03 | 4.99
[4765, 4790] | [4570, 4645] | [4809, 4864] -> -0.08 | 4.62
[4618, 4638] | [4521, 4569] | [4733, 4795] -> 0.18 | 4.84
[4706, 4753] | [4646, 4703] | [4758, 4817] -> 0.05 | 4.99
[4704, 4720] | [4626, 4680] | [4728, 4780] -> 0.02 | 4.79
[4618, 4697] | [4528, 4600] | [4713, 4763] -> 0.01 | 4.72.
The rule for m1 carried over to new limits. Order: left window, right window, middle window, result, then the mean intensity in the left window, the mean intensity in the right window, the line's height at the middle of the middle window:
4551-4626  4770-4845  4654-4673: -1.5 Angstrom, 4.45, 4.99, 4.64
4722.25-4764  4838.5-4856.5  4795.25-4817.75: -1.9 Angstrom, 4.86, 4.53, 4.66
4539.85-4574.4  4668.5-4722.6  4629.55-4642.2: 1.2 Angstrom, 4.58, 4.8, 4.71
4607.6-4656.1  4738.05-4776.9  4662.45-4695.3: -1.2 Angstrom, 4.55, 4.77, 4.63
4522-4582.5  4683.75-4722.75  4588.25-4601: 1.6 Angstrom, 4.75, 4.83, 4.77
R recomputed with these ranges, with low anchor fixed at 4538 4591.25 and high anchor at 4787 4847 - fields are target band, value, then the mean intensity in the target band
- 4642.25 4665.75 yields -0.09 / 5.12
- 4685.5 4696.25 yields -0.02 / 4.85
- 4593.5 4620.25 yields 0.02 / 4.54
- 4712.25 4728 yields -0.04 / 4.99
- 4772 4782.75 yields -0.04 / 5.07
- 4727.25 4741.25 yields 0.00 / 4.82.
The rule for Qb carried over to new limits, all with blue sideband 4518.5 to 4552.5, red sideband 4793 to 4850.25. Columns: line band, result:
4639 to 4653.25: 0.1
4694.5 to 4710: 0.3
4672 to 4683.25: 0.4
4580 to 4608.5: 3.9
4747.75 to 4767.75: -0.3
